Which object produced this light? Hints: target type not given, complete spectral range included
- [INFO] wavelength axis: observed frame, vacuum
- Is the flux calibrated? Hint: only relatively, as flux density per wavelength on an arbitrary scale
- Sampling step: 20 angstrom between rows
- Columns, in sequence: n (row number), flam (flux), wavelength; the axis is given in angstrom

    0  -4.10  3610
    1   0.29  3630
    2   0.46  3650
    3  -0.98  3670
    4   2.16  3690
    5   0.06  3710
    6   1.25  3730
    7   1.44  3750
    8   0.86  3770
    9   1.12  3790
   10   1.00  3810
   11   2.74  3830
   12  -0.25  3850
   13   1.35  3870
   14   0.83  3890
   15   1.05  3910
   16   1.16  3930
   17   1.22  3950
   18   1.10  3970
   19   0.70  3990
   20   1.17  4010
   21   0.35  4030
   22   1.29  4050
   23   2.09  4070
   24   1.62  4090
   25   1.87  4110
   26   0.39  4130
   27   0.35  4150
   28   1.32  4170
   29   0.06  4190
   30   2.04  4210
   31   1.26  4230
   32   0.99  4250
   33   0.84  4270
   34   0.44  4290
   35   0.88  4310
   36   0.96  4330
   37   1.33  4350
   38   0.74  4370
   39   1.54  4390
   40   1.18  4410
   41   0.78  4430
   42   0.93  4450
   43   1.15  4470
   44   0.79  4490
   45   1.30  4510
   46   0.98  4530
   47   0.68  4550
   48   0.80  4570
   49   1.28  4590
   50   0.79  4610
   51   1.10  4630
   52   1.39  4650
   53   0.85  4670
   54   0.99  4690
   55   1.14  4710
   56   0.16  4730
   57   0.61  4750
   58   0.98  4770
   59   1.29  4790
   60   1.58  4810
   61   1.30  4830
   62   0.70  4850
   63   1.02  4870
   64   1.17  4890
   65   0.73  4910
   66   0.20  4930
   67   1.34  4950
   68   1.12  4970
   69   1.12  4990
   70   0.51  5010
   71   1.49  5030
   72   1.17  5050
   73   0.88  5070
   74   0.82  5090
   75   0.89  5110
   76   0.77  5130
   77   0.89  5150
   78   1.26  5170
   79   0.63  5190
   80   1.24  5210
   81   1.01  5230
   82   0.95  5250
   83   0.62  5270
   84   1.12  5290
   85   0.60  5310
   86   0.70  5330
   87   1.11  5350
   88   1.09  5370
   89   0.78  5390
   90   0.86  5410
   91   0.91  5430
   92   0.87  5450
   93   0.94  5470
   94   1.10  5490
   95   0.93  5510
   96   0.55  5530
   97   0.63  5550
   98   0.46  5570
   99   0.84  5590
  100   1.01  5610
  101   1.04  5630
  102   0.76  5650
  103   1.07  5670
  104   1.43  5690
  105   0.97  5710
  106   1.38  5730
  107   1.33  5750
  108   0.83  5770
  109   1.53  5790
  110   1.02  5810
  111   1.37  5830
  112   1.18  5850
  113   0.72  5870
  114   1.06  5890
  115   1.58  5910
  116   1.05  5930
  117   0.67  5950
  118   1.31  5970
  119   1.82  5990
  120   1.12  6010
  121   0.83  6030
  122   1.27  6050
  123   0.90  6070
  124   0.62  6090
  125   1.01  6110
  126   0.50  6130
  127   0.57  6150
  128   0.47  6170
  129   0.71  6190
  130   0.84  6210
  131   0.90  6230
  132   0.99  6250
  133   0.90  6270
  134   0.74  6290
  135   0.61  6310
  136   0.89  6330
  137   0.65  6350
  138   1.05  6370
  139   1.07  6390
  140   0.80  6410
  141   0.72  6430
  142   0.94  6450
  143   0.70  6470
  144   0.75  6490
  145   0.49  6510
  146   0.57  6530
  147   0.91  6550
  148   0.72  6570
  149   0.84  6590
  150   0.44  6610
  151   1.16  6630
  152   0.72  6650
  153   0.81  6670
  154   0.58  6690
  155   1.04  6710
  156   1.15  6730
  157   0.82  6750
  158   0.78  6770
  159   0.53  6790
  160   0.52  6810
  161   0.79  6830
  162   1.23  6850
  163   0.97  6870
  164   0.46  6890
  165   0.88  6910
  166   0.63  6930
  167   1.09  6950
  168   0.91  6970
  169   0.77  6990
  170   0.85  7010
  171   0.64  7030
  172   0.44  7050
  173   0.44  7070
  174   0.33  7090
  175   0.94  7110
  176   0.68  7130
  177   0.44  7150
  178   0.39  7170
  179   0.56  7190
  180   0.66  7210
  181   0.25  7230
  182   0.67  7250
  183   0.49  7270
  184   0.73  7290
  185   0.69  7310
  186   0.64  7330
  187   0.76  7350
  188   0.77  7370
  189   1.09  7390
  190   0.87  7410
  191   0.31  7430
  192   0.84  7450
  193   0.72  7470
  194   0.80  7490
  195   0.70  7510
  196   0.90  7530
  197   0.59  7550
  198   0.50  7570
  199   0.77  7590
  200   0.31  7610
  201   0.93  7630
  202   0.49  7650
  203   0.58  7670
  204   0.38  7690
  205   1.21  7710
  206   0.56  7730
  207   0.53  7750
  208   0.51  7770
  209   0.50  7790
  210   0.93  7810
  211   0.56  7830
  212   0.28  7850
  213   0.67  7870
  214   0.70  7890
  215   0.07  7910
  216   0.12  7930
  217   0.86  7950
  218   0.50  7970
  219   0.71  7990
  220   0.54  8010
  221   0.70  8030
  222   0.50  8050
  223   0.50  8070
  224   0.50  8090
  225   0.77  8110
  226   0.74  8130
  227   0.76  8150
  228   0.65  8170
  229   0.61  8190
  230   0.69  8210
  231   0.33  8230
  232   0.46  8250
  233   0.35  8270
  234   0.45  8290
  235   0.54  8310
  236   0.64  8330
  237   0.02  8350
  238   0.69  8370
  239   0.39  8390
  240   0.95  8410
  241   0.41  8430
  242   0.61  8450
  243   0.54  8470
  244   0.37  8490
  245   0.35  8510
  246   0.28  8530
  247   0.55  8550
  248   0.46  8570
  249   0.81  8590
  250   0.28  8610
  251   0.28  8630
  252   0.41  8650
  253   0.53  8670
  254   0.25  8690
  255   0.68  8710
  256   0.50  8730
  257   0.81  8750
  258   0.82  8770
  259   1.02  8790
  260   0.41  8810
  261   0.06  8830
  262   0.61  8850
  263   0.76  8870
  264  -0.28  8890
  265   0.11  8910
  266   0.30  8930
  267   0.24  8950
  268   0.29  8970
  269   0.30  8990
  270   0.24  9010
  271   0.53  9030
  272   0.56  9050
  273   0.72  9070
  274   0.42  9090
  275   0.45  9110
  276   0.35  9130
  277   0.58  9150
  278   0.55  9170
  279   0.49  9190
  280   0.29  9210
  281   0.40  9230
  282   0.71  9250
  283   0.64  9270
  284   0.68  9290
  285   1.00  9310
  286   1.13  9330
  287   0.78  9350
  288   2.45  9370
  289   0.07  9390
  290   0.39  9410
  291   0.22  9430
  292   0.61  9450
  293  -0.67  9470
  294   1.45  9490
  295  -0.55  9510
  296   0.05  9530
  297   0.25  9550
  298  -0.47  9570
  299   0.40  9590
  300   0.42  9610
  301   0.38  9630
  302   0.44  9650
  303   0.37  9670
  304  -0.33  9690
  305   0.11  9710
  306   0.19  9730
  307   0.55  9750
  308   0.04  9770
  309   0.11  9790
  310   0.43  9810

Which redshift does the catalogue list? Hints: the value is 1.43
